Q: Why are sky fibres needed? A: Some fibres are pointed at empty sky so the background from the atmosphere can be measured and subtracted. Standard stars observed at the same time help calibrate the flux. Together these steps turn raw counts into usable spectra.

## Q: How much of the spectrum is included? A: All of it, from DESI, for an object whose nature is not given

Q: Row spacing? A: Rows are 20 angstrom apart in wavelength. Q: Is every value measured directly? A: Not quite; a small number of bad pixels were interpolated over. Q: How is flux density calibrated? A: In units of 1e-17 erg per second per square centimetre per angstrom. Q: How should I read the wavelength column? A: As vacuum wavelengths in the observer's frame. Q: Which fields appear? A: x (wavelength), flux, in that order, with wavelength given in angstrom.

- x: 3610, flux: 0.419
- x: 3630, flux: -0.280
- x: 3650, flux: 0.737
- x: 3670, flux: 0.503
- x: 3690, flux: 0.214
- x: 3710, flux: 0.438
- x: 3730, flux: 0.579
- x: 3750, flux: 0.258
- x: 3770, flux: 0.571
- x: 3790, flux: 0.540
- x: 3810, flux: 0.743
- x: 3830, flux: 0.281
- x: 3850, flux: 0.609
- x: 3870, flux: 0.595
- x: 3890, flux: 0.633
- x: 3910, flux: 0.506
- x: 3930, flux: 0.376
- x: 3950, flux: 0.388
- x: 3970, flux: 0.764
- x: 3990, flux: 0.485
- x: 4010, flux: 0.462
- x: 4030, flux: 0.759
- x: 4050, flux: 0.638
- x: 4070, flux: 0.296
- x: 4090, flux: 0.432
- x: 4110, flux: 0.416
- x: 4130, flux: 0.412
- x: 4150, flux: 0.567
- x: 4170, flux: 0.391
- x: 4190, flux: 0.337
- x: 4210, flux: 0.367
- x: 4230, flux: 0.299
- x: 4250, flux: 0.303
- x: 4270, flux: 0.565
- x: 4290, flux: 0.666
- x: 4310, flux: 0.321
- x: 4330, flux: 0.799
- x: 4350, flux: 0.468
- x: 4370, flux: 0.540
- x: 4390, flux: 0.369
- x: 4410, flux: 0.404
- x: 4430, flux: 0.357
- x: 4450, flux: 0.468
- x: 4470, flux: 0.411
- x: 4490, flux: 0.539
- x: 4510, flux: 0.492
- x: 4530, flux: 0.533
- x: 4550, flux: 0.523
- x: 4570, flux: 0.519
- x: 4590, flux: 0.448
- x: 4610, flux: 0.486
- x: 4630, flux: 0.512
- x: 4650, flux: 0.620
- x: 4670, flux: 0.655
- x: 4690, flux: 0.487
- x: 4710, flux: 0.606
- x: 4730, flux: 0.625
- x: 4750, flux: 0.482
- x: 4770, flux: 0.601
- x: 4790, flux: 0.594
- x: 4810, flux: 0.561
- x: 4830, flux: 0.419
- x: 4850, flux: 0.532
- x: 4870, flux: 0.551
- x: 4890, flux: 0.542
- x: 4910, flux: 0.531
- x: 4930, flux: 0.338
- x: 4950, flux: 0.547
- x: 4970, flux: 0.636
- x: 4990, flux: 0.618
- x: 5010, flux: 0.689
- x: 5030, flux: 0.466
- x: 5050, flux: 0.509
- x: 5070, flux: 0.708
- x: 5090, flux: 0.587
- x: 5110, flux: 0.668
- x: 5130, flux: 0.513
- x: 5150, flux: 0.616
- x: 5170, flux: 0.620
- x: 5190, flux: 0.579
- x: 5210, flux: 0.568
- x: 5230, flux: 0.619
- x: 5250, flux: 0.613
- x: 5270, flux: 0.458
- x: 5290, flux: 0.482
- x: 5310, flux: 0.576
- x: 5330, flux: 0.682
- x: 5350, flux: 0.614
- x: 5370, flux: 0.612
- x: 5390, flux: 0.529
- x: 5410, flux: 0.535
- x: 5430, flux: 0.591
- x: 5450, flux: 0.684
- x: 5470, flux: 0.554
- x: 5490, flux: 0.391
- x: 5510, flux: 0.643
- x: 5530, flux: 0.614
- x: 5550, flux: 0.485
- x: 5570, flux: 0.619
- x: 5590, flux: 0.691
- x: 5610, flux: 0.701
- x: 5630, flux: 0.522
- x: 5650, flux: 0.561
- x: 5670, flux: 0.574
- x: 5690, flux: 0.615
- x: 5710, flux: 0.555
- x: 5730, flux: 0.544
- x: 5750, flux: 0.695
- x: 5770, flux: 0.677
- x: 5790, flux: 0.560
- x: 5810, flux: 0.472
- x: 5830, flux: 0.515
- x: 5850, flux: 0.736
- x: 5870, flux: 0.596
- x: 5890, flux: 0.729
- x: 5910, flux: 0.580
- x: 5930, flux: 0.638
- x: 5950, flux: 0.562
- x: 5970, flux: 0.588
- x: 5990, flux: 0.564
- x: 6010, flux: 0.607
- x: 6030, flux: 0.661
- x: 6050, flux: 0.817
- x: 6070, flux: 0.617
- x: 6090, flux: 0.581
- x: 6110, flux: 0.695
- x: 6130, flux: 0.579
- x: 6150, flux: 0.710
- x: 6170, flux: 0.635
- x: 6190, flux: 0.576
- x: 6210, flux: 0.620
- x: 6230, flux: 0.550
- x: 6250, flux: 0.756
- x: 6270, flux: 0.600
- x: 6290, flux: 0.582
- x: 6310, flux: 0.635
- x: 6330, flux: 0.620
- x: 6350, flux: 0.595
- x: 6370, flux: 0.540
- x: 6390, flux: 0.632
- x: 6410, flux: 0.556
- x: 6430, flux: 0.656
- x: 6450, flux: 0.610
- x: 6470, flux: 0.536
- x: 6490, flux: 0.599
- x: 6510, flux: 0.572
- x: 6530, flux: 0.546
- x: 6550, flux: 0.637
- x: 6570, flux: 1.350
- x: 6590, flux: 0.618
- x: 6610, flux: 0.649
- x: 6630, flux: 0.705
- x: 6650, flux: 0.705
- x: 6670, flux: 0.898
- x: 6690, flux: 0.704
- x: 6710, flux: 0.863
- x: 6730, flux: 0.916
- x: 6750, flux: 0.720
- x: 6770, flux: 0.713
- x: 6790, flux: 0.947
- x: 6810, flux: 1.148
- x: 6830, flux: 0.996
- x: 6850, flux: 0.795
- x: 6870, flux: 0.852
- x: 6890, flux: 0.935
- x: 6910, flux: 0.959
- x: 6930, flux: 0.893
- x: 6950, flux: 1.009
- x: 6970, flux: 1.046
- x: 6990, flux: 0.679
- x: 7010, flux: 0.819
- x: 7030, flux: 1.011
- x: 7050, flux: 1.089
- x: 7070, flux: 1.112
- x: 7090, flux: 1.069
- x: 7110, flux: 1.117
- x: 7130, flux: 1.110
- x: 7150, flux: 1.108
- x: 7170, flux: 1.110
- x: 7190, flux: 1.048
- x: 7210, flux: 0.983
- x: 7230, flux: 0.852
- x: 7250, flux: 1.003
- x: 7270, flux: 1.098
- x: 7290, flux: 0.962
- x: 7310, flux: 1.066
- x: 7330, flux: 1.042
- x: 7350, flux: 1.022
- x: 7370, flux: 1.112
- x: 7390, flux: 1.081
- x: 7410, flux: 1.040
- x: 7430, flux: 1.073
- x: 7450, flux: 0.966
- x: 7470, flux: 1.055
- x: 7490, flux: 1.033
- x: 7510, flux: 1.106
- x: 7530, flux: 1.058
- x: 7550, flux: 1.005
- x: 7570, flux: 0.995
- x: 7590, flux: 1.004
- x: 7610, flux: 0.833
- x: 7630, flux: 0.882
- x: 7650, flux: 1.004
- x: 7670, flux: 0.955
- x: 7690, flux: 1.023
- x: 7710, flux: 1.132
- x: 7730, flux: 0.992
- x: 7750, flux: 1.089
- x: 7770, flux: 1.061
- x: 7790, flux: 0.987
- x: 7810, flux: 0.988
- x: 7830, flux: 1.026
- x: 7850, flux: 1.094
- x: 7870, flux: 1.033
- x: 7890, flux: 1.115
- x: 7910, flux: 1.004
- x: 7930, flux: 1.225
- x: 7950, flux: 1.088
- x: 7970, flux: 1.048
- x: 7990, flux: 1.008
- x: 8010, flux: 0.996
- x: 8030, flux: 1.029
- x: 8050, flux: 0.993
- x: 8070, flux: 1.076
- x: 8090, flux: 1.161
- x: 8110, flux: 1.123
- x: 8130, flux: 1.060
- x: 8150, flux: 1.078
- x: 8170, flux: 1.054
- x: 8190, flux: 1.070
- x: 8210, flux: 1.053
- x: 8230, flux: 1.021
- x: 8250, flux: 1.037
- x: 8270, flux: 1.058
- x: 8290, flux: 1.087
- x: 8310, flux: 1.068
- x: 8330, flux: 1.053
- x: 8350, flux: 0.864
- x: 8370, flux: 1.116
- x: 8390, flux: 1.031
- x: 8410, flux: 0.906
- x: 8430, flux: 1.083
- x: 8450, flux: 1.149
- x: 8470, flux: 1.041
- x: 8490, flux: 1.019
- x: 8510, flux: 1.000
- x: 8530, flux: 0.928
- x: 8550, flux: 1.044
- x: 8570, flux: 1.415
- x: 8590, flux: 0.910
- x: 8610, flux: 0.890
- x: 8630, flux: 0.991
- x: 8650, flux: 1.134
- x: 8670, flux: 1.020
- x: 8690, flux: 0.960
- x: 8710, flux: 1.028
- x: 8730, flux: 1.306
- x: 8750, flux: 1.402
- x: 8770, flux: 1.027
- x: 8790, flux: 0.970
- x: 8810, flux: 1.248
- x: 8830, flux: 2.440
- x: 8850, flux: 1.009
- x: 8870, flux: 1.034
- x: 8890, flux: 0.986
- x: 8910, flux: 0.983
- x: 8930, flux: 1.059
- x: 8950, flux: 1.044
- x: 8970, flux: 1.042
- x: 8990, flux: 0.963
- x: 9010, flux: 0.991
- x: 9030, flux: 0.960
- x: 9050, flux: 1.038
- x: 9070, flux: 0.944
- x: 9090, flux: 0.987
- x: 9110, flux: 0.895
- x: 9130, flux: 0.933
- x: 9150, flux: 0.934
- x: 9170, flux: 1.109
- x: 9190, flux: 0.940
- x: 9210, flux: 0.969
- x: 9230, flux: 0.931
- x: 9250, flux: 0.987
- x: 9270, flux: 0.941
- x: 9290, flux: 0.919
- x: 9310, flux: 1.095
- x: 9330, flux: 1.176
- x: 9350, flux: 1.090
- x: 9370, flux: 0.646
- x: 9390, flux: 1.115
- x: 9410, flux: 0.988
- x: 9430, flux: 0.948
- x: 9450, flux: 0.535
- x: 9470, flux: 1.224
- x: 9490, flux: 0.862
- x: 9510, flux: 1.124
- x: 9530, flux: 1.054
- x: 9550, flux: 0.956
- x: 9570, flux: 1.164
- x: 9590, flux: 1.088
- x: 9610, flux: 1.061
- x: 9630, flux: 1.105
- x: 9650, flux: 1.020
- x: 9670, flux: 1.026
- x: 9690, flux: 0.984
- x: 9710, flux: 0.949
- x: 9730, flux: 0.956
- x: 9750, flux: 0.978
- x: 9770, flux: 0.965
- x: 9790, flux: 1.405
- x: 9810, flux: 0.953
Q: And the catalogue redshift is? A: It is 0.76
